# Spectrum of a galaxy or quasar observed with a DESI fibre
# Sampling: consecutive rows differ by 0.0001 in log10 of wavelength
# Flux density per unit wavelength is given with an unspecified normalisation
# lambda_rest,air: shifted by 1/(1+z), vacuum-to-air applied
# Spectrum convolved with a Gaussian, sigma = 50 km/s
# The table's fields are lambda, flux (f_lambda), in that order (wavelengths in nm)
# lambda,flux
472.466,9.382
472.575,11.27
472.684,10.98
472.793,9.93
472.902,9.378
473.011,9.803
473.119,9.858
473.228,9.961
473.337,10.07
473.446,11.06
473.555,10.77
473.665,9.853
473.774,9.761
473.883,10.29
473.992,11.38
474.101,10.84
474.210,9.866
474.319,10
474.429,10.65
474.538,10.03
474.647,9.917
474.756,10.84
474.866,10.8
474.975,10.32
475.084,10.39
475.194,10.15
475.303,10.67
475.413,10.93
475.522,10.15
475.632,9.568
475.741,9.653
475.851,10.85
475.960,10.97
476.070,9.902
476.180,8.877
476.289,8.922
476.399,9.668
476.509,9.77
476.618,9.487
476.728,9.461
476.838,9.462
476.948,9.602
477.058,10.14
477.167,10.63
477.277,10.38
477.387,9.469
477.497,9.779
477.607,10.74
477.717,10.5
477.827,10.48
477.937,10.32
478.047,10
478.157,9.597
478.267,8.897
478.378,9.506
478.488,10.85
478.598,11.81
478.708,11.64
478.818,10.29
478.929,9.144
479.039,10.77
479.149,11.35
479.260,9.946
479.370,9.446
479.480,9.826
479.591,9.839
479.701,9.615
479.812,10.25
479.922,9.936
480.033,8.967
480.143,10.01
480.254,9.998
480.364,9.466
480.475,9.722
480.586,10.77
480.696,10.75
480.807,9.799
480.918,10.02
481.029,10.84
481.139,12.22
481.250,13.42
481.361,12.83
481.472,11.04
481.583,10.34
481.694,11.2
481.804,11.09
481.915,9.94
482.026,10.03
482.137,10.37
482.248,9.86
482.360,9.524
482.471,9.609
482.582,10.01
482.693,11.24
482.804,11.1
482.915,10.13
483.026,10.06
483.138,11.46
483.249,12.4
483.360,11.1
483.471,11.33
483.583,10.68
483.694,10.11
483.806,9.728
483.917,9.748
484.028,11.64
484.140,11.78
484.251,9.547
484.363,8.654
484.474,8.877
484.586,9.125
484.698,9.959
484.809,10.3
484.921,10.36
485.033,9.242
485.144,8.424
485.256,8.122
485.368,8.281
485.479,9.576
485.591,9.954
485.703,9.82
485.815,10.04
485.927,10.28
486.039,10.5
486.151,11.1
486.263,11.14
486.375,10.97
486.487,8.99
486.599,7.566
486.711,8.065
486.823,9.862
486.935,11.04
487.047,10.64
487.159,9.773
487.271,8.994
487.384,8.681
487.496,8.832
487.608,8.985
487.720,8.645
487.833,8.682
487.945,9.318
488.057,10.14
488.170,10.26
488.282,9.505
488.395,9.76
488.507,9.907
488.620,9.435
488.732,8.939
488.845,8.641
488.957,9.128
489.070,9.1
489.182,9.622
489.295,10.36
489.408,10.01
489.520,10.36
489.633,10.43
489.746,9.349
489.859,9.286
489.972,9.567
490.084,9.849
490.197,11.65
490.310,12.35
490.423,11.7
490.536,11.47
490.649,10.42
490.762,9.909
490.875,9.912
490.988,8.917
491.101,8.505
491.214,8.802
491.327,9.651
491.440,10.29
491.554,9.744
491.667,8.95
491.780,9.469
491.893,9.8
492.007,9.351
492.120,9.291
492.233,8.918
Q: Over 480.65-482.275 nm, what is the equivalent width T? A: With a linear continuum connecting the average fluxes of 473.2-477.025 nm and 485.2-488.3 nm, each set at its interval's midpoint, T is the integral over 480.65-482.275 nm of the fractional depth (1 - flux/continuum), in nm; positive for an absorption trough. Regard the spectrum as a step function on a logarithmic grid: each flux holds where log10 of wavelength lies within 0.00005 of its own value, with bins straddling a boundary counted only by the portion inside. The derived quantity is -0.18 nm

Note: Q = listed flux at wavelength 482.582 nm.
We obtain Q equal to 10.01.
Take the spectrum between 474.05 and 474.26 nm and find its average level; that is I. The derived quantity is 10.4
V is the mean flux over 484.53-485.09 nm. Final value 9.79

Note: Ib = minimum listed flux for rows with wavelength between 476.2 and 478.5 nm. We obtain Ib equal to 8.897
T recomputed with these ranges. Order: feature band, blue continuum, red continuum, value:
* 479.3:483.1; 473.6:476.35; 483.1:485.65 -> -0.119 nm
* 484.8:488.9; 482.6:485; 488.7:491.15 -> 0.274 nm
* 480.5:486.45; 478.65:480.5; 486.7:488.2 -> -0.388 nm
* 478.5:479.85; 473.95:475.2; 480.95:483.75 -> 0.044 nm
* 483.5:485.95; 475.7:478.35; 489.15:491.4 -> 0.066 nm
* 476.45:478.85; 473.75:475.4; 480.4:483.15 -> 0.092 nm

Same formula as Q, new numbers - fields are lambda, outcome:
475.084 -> 10.39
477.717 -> 10.5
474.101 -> 10.84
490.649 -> 10.42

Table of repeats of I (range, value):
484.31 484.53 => 8.78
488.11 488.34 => 9.85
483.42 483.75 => 10.7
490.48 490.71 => 10.9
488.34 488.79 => 9.51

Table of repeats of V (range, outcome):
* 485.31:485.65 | 9.27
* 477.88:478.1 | 10.2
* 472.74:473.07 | 9.73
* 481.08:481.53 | 12.4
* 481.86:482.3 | 10.1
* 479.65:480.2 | 9.75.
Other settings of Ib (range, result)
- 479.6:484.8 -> 8.654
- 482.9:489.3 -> 7.566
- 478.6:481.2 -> 8.967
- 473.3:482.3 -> 8.877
